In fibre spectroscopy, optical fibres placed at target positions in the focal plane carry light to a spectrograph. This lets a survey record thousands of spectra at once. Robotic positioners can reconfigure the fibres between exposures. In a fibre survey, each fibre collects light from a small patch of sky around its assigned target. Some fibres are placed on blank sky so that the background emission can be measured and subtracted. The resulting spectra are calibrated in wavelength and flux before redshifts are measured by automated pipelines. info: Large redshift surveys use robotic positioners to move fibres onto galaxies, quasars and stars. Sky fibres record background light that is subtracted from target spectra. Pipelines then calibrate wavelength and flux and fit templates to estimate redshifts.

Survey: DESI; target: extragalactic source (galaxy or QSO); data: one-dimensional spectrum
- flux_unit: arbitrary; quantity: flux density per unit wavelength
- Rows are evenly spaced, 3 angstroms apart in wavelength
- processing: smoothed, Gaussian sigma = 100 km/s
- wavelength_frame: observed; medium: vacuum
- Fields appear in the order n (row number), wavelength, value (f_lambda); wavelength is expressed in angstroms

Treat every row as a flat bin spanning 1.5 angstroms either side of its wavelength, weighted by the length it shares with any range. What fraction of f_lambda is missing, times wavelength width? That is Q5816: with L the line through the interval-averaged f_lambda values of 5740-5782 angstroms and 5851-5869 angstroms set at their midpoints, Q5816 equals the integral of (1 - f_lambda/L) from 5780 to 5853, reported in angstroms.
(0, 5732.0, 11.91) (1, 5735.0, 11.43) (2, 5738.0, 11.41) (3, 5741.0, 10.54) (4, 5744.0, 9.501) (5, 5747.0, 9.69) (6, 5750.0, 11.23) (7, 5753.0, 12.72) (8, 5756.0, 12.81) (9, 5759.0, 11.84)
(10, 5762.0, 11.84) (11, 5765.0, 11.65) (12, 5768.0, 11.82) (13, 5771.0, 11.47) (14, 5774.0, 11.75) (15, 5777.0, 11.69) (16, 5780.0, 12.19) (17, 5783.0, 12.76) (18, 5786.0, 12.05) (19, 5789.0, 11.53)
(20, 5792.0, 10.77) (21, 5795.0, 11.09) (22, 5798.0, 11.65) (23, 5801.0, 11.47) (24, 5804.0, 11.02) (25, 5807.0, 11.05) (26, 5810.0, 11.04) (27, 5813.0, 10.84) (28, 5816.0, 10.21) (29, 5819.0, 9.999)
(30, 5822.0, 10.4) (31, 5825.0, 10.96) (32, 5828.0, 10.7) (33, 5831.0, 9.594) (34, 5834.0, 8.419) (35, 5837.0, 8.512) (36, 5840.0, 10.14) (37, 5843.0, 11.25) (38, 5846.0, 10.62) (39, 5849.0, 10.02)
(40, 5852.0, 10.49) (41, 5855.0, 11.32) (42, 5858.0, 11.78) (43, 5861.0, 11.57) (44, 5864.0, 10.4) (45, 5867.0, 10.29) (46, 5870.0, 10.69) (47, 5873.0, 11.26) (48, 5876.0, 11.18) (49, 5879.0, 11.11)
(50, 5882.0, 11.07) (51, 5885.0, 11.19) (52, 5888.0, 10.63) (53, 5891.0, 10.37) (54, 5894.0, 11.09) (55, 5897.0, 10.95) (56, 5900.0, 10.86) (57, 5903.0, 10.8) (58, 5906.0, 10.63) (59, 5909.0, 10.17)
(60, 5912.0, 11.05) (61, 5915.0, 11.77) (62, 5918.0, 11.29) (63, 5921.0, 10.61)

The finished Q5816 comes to 3.2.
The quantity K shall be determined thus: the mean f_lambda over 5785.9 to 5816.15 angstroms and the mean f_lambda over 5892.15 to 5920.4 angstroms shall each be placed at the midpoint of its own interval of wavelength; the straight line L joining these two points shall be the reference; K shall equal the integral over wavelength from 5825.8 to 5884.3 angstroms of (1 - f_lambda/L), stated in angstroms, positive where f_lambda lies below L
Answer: 2.55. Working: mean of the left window 11.2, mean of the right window 10.9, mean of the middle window 10.6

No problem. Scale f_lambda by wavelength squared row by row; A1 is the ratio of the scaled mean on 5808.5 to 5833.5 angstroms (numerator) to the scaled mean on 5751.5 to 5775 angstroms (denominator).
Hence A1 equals 0.9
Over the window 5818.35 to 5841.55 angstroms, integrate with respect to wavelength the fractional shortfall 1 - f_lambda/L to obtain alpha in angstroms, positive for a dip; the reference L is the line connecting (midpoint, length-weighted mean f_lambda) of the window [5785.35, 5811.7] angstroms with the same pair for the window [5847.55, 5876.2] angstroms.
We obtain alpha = 2.61 angstroms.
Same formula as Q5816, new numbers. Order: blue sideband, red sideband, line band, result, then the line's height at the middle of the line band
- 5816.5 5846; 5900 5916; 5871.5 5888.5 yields -0.9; 10.6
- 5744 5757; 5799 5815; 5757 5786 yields -1.8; 11.2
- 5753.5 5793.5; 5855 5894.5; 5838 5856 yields 1.1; 11.2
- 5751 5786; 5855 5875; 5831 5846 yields 2.1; 11.3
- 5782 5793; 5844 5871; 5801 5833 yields 2.2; 11.4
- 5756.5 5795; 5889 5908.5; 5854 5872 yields 0.1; 11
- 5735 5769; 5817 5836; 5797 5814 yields -1.3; 10.4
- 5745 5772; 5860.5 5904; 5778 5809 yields -0.3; 11.4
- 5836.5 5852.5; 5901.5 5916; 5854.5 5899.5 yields -1.8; 10.6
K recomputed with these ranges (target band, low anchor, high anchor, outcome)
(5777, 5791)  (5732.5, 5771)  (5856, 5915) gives -0.9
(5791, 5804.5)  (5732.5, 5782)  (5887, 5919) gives 0.1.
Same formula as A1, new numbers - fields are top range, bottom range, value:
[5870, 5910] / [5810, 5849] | 1.09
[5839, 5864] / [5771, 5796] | 0.95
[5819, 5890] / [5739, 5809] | 0.95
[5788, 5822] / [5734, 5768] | 0.98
